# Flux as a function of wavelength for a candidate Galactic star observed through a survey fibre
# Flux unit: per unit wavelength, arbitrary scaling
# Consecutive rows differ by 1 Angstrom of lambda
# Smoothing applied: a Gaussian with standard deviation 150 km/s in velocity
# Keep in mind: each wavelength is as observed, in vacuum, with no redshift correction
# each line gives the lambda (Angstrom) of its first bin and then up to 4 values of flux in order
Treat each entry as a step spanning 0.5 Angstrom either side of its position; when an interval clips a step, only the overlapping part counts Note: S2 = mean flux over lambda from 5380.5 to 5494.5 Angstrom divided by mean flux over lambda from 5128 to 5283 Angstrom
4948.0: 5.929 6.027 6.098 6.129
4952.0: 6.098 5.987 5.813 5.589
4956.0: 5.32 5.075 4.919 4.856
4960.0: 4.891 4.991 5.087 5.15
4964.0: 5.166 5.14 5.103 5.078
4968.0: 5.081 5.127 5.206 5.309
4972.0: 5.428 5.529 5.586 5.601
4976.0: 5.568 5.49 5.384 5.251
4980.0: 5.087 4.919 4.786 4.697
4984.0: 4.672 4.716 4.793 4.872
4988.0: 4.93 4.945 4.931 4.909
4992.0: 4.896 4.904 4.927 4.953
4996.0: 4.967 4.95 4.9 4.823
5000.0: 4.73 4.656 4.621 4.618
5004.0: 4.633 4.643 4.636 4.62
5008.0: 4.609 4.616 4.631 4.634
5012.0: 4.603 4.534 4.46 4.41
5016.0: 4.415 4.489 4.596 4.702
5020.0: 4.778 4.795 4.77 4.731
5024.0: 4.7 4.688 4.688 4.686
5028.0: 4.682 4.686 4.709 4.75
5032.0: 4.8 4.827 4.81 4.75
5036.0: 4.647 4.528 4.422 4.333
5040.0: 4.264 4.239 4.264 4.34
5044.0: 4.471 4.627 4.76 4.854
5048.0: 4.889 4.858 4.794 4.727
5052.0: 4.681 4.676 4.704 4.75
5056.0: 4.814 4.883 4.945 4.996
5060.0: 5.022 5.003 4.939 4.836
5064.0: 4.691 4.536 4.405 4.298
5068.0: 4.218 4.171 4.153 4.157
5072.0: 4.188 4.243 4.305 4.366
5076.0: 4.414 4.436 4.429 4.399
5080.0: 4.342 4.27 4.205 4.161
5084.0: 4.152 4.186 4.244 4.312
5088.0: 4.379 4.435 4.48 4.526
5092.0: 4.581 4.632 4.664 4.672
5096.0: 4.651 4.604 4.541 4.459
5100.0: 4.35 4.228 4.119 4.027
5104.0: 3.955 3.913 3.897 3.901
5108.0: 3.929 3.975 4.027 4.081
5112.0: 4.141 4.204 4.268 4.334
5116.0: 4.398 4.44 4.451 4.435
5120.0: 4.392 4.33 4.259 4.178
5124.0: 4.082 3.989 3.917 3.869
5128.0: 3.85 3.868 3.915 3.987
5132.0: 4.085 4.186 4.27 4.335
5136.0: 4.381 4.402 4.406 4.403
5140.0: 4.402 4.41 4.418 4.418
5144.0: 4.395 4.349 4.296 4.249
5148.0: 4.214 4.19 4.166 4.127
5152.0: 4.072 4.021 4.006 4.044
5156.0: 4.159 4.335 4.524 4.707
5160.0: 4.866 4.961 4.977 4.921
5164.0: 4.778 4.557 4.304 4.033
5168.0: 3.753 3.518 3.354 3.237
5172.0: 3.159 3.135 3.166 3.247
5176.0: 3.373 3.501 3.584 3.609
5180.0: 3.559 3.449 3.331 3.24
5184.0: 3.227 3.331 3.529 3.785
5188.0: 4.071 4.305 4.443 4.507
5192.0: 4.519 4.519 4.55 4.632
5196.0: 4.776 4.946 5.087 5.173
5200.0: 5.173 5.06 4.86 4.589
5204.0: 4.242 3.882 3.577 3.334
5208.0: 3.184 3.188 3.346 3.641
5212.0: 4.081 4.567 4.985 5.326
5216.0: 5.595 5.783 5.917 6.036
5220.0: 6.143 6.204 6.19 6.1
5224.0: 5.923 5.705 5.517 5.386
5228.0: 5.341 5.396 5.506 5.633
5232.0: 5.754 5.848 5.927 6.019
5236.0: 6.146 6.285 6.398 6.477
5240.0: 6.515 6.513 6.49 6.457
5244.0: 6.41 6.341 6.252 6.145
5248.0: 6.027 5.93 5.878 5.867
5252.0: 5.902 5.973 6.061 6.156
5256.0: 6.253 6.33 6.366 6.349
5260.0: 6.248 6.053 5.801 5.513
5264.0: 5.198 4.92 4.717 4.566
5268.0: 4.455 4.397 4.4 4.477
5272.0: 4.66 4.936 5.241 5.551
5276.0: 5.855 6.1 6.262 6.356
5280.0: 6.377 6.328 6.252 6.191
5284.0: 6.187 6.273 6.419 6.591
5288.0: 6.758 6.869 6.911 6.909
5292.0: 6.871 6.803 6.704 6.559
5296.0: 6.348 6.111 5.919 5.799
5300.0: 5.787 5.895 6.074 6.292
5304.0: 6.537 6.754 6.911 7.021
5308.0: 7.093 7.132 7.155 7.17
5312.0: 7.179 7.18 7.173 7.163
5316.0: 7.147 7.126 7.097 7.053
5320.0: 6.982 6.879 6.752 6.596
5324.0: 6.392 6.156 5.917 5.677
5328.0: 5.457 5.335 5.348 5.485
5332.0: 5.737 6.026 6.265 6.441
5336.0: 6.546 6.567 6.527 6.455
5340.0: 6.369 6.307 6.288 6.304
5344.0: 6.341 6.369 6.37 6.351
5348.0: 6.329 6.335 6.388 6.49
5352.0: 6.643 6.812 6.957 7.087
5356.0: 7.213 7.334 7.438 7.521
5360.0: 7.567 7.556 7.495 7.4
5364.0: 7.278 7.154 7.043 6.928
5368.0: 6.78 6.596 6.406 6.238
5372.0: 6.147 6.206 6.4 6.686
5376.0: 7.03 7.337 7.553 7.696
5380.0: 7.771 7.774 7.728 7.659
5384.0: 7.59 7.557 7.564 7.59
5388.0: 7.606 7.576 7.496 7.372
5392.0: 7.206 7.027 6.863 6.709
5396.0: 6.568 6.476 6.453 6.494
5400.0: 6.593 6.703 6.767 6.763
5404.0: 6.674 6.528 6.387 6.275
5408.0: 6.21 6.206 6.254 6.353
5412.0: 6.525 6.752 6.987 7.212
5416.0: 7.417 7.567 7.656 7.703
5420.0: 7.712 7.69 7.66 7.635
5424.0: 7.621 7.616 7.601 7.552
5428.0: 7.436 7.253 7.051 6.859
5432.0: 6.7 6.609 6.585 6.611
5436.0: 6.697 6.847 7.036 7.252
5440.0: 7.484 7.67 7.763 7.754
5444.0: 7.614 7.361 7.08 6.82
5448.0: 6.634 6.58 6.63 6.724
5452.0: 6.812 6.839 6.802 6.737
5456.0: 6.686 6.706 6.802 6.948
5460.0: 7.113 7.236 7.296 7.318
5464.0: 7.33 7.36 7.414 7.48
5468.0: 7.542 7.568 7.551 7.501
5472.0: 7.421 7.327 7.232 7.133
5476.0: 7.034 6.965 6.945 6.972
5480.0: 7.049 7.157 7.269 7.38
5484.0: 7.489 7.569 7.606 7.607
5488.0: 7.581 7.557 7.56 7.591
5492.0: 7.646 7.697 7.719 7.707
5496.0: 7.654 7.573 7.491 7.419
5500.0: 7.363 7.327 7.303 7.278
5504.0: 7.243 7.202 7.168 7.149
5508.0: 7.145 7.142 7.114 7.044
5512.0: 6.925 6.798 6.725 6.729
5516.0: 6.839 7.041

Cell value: 1.5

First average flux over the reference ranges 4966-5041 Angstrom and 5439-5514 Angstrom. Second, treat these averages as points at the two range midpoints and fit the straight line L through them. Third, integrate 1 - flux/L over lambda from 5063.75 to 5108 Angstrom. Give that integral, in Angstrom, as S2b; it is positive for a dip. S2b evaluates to 7.82 Angstrom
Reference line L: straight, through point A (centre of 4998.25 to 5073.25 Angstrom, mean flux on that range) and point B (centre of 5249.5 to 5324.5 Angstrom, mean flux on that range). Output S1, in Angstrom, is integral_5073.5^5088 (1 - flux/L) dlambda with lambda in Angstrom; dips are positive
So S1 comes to 1.8 Angstrom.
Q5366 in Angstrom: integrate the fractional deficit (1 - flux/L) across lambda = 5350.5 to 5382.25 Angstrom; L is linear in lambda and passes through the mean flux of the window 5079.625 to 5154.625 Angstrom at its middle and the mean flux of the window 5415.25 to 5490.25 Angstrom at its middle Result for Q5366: -3.0 Angstrom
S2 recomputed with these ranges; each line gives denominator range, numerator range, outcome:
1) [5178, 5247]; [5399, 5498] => 1.43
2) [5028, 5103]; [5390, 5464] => 1.54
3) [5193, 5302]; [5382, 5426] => 1.26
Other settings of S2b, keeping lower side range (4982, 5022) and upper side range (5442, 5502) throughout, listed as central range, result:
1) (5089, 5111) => 4.03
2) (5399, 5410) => 0.64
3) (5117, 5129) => 2.72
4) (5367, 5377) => 0.24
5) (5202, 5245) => 4.03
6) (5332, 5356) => 0.41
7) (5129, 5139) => 2.26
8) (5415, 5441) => -0.95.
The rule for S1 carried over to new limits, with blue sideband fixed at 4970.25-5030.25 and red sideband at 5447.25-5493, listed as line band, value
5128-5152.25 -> 5.7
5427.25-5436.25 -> 0.1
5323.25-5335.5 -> 1.2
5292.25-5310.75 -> -0.5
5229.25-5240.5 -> 0.0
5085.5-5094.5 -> 1.4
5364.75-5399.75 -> -1.6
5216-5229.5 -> 0.3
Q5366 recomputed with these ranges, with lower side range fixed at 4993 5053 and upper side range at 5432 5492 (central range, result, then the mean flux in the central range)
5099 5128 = 5.8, 4.15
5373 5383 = -0.9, 7.29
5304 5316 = -1.4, 7.06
